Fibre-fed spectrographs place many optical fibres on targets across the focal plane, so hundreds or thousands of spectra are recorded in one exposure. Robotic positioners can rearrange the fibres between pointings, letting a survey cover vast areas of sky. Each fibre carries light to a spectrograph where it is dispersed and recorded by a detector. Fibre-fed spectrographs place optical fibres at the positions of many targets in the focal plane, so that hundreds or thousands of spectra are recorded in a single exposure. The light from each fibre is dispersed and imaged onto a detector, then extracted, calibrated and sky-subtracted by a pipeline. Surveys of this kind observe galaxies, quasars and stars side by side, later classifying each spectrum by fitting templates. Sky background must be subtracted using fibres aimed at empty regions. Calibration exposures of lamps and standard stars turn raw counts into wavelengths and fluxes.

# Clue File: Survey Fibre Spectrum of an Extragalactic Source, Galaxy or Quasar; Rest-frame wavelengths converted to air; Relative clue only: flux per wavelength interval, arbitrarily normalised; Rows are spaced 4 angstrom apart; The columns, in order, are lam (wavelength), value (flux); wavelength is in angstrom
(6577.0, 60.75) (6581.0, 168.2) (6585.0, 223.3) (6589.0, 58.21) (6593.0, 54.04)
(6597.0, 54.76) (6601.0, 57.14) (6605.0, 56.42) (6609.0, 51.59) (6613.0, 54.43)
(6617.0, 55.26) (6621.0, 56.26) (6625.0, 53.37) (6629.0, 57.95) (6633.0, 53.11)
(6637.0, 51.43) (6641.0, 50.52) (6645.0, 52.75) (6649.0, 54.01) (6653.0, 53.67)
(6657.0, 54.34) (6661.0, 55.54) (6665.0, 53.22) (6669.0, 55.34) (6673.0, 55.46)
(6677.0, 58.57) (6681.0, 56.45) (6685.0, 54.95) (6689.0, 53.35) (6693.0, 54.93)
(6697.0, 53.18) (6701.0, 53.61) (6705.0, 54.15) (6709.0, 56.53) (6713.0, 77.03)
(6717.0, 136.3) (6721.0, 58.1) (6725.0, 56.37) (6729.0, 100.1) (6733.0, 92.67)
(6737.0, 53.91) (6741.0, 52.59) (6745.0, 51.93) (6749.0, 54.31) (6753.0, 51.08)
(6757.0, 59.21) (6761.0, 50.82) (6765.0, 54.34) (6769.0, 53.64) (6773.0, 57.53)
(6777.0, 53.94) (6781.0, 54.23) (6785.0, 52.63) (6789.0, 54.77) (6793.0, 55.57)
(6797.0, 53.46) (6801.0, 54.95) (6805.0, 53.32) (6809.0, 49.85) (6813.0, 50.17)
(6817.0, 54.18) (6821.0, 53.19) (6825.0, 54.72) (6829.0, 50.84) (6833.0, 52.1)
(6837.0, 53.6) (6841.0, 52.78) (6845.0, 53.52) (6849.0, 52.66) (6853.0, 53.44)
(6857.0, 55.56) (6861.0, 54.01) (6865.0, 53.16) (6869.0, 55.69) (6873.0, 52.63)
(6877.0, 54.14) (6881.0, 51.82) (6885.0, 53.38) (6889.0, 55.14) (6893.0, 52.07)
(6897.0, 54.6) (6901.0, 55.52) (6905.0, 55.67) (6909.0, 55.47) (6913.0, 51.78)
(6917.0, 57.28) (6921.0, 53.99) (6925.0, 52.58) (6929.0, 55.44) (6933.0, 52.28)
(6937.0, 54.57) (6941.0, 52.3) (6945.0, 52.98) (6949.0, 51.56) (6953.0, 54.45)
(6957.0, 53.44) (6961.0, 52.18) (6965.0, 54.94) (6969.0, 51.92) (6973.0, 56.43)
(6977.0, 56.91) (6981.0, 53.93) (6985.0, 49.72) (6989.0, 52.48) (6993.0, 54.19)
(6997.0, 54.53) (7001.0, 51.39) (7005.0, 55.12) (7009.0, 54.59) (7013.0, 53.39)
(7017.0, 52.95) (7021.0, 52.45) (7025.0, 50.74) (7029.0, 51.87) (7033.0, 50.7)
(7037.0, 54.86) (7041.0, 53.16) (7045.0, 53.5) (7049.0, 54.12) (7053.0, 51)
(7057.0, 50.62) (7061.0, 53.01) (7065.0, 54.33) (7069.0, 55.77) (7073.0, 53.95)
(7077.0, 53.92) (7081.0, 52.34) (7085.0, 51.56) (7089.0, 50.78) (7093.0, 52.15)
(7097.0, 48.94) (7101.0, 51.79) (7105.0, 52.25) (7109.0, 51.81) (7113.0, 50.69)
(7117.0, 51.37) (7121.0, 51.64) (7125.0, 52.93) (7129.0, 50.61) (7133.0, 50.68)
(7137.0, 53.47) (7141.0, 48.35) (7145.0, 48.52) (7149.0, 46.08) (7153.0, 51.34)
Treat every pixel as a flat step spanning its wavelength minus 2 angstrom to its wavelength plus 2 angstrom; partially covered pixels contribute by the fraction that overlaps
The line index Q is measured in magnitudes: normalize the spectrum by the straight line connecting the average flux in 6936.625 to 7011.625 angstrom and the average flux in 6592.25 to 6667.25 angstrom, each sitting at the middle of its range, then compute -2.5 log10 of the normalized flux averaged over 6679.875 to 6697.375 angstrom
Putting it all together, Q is -0.01 mag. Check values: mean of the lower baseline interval 54.2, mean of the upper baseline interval 53.5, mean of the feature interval 54.6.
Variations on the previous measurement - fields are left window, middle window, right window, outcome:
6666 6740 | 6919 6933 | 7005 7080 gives 0.07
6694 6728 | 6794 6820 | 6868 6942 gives 0.16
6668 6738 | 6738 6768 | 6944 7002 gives 0.19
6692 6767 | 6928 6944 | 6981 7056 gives 0.05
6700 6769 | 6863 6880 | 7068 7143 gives 0.12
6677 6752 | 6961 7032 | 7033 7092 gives 0.04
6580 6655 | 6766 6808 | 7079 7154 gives 0.15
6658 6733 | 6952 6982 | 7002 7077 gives 0.02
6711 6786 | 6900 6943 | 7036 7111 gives 0.08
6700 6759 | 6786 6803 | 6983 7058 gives 0.18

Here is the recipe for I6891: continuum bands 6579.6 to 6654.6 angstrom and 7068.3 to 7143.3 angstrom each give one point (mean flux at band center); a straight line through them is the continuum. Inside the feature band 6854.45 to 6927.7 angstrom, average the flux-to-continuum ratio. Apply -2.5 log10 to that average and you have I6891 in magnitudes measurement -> 0.10 mag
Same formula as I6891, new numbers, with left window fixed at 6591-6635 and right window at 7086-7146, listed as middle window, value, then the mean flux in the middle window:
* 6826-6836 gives 0.026 mag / 52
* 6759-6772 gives 0.010 mag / 53.3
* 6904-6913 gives -0.041 mag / 54.7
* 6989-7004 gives -0.028 mag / 53.4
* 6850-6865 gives -0.020 mag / 54.1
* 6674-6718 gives -0.155 mag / 62.6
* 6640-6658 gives 0.031 mag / 53.1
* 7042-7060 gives -0.016 mag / 52.4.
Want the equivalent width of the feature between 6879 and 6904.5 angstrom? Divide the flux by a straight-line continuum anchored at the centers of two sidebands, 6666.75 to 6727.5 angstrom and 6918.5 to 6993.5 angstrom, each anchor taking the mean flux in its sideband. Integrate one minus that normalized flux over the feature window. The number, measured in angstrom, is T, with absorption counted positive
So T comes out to 0.9 angstrom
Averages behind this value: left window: 62.6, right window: 53.5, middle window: 53.9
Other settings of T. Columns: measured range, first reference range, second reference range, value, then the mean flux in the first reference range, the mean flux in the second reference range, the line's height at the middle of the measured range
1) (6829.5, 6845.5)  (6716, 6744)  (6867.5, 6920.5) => 2.3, 75.6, 54.2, 61.6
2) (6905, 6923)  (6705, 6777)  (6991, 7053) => 0.9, 65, 53.1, 57.7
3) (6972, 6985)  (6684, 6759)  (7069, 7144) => 0.3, 64.6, 51.7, 56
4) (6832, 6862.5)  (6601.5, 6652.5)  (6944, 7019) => 0.1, 54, 53.5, 53.7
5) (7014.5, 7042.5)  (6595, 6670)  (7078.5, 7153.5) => -0.5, 54.3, 50.9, 51.5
